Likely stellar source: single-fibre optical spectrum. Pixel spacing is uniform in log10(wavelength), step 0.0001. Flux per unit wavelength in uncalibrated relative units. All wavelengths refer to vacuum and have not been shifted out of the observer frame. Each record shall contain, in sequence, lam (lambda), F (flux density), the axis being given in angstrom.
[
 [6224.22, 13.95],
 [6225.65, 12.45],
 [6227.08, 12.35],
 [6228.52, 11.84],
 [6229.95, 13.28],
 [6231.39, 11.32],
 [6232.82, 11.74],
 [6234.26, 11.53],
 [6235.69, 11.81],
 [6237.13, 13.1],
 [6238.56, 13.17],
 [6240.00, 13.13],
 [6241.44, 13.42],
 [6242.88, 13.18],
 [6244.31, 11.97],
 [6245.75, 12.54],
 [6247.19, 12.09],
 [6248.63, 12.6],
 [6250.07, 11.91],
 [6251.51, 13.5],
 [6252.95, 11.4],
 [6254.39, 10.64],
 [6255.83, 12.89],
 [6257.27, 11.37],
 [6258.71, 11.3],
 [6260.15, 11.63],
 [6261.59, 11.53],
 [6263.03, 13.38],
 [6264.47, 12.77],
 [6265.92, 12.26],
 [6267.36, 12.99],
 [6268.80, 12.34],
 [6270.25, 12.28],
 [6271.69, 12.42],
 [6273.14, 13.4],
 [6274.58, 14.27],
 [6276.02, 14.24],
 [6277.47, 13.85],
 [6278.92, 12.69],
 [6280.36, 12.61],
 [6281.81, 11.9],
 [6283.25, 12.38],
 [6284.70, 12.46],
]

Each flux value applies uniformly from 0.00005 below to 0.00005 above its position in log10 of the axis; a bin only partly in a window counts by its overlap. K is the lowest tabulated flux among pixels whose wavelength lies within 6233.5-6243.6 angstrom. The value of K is 11.53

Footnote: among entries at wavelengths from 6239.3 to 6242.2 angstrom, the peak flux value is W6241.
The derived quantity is 13.42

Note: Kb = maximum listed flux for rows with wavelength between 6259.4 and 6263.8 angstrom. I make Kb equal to 13.38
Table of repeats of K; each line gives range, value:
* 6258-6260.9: 11.3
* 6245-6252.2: 11.91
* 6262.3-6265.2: 12.77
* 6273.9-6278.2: 13.85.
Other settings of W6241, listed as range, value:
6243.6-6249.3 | 12.6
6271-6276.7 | 14.27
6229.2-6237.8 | 13.28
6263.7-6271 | 12.99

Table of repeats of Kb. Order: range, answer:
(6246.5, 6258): 13.5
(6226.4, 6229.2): 12.35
